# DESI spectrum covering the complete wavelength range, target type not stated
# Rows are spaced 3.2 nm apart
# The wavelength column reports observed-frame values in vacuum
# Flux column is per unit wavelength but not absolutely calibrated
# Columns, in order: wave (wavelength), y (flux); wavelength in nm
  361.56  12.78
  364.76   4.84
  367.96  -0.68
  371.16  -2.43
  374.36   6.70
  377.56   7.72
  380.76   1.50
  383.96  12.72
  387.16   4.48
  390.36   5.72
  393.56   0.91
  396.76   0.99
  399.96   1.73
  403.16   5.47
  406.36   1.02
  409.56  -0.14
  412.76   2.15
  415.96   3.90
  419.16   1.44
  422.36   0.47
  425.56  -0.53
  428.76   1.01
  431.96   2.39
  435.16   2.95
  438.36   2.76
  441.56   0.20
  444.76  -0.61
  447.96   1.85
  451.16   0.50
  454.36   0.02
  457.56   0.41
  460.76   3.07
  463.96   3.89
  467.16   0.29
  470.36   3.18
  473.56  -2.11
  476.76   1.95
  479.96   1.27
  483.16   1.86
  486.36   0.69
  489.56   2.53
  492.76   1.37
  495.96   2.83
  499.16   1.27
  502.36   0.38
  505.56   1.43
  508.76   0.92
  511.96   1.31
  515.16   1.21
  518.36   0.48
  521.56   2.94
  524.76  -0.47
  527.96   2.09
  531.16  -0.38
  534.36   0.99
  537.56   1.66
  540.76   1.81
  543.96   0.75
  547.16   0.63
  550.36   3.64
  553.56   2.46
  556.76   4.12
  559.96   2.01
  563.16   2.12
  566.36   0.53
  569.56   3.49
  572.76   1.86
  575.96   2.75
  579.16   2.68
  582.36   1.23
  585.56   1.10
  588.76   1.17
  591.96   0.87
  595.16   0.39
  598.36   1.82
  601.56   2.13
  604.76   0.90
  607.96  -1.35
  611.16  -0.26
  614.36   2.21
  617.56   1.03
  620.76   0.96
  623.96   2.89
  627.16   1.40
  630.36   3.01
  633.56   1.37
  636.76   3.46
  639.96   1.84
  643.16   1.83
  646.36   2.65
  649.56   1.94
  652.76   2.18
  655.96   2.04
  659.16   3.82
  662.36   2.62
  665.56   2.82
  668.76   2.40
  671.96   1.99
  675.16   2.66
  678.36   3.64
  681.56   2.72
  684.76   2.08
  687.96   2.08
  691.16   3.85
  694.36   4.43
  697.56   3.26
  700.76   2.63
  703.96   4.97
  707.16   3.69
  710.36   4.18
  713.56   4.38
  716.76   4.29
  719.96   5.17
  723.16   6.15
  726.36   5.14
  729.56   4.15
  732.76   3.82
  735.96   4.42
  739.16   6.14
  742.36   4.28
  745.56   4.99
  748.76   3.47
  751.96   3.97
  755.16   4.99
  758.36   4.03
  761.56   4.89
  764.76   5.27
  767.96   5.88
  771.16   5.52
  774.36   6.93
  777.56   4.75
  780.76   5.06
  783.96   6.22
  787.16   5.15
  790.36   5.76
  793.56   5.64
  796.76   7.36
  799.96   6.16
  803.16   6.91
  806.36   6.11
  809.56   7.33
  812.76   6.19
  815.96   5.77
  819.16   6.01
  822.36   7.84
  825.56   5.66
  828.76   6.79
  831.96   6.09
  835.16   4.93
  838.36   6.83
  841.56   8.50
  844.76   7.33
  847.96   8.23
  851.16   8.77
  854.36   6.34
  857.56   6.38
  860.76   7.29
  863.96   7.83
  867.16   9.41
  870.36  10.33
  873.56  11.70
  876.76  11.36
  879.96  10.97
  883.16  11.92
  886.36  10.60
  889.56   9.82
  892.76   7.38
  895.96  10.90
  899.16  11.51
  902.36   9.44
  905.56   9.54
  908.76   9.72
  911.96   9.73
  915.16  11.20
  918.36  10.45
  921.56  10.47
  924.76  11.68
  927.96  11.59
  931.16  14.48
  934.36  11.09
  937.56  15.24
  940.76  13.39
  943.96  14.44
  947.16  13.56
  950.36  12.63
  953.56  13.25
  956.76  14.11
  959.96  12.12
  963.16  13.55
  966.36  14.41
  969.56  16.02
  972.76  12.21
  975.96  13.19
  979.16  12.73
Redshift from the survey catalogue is 1.174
